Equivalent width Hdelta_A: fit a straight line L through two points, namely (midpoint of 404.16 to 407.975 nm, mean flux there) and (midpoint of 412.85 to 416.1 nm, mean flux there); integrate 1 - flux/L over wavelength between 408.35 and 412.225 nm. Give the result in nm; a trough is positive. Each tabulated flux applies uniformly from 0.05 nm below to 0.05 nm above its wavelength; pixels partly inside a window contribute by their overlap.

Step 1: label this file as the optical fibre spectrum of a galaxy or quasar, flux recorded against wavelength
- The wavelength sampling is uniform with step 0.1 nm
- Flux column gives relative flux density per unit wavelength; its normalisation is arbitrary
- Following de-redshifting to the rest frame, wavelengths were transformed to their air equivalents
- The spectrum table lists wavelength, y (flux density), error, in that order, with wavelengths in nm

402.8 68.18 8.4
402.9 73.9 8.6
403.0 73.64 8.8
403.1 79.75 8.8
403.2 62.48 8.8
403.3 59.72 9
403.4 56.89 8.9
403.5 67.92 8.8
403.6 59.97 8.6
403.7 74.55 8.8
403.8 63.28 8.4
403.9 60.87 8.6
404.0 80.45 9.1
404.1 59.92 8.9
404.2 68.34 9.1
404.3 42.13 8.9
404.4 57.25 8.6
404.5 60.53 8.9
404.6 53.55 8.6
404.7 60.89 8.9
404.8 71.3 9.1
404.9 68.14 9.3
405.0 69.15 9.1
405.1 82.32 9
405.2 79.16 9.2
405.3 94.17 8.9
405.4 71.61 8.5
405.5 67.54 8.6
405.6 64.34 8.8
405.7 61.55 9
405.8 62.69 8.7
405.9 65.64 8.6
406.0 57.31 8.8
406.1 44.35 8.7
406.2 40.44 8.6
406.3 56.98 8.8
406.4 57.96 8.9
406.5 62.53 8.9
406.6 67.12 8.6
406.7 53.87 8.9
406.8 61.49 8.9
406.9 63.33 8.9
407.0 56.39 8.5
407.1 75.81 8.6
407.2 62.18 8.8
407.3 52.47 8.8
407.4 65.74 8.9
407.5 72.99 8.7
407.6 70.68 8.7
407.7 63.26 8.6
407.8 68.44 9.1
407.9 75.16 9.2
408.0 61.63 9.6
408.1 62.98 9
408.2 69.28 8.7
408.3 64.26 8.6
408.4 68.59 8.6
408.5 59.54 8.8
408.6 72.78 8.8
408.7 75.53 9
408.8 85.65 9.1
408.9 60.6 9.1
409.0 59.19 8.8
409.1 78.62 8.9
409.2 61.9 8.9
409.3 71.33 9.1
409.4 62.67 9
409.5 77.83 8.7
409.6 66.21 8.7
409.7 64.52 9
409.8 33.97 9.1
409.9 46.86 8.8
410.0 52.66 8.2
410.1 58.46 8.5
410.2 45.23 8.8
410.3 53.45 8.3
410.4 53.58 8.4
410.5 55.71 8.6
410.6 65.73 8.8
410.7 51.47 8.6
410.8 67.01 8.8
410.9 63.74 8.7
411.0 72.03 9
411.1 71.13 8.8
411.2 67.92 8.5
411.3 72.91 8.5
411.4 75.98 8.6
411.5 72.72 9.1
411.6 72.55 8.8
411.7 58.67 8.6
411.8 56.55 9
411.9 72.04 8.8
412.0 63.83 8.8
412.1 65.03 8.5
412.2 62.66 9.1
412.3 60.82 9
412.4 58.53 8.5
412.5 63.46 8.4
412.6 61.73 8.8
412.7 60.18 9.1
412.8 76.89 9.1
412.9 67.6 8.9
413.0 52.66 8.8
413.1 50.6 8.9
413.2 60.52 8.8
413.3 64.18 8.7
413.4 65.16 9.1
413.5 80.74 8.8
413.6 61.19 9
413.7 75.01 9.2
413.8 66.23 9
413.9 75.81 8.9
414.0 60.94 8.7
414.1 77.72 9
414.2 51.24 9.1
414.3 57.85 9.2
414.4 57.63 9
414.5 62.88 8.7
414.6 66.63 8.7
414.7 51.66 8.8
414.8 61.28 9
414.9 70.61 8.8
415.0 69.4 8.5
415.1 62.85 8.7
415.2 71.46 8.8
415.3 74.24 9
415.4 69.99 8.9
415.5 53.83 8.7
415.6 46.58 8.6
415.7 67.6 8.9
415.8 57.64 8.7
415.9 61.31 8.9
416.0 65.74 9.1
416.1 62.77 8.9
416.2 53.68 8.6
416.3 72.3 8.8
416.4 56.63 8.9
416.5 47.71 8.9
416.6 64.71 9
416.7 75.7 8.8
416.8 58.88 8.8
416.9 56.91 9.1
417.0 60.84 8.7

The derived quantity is -0.014 nm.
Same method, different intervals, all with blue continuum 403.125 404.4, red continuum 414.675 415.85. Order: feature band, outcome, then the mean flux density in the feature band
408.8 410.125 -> 0.02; 62.1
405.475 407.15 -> 0.09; 59.8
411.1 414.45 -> -0.10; 65.2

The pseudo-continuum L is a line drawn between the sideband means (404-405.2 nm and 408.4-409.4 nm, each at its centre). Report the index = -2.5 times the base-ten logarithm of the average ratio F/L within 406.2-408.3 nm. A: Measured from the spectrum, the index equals 0.064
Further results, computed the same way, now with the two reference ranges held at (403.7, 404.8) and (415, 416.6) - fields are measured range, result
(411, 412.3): -0.09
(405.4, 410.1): -0.02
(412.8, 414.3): -0.05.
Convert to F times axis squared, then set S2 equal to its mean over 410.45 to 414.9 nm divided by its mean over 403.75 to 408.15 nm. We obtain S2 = 1.04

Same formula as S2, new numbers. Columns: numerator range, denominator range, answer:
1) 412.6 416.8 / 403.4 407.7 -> 1.04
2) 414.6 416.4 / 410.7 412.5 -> 0.97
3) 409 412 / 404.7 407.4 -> 1.00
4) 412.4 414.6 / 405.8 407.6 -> 1.10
